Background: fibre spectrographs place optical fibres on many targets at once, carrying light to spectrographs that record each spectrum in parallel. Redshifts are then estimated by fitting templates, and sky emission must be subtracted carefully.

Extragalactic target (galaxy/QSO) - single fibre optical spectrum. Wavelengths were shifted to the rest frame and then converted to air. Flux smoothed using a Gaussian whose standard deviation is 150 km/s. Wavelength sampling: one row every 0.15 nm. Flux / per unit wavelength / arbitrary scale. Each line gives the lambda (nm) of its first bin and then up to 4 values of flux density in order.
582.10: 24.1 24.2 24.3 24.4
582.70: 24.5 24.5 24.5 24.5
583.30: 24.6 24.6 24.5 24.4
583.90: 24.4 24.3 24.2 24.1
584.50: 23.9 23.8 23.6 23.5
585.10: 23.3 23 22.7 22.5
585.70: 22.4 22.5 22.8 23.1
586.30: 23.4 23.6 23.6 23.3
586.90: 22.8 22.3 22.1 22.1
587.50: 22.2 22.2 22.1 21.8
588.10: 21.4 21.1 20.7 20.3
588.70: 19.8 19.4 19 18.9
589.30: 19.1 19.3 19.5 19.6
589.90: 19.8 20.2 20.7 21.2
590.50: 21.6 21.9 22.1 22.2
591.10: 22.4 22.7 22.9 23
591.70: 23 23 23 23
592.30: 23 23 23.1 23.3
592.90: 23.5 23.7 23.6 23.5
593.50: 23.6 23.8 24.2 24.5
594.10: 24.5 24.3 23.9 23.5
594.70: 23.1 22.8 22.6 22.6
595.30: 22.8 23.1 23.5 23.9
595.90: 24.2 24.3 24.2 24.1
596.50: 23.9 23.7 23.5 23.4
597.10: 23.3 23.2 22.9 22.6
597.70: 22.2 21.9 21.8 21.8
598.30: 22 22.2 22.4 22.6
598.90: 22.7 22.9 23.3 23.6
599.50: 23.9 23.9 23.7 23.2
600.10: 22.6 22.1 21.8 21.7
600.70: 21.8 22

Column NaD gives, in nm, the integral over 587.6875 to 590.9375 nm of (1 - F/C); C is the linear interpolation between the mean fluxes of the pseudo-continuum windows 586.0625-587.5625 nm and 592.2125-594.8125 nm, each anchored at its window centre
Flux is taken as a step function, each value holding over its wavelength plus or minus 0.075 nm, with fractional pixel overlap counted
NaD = 0.37 nm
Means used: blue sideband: 22.9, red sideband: 23.6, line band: 20.5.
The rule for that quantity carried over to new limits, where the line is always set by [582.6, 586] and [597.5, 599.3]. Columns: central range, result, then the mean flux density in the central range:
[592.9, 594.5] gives -0.075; 23.9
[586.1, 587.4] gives 0.035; 22.9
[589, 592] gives 0.255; 21.2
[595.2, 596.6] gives -0.069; 23.8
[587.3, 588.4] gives 0.079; 21.8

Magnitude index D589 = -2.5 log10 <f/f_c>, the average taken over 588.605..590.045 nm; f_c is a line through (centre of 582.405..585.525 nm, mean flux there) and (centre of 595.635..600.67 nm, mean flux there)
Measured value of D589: 0.21 mag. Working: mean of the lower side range 24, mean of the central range 19.4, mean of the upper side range 23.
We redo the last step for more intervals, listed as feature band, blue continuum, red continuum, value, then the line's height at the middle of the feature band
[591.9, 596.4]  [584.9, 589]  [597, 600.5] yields -0.05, 22.5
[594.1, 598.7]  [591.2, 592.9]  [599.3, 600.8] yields -0.01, 22.9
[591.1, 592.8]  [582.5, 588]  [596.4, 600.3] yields 0.01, 23.2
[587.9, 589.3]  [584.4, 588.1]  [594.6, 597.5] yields 0.14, 23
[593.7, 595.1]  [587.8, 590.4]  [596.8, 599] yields -0.10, 21.6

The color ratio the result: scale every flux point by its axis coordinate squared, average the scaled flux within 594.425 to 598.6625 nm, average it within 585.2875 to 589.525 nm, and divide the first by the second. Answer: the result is 1.1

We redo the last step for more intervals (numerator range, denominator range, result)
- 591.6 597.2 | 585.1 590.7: 1.12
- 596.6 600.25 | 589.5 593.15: 1.06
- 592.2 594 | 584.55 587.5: 1.05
